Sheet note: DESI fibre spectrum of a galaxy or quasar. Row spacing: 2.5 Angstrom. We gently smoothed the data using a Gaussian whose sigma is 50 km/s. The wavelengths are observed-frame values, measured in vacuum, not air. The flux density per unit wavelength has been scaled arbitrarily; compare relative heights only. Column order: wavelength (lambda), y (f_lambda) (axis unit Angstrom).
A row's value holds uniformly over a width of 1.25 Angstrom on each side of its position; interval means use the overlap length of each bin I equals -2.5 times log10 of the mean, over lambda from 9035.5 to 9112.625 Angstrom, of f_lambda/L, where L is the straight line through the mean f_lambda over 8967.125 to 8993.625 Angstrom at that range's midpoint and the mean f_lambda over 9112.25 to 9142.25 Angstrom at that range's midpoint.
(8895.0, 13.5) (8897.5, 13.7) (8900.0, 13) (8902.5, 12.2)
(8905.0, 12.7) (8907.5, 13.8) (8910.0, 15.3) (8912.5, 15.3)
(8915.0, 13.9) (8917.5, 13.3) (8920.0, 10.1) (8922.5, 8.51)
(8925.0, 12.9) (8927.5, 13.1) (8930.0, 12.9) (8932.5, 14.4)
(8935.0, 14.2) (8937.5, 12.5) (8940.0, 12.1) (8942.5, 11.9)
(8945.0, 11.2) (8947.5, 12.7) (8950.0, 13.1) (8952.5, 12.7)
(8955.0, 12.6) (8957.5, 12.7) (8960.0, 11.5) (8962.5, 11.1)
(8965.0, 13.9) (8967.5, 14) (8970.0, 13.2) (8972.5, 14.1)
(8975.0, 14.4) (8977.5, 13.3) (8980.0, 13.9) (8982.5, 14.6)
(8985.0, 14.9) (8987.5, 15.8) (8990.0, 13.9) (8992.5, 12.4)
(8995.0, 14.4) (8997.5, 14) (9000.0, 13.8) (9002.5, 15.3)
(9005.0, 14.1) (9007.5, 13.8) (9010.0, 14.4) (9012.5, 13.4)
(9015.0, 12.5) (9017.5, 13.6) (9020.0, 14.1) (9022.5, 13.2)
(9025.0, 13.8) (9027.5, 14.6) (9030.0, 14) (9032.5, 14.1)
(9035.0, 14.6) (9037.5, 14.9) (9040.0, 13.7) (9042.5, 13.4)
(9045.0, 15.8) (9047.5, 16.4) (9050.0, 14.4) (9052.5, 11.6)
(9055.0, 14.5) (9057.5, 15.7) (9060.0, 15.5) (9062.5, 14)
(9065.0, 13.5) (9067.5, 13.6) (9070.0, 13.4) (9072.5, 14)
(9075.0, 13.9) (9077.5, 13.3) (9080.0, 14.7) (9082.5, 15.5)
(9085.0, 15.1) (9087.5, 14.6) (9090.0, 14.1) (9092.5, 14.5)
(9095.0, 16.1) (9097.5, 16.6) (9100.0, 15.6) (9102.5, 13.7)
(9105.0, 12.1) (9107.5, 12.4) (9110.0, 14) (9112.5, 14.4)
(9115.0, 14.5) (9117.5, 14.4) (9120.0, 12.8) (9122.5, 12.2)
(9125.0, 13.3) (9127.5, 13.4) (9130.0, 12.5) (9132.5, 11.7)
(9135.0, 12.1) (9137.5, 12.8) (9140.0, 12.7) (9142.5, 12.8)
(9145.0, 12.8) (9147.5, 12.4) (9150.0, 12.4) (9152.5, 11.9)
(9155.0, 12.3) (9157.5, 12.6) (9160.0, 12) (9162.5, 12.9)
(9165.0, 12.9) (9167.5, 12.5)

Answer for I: -0.08 mag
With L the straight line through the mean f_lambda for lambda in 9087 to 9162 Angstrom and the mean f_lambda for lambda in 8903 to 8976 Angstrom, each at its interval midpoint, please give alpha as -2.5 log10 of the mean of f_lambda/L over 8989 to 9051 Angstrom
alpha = -0.08 mag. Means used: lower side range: 12.9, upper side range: 13.3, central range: 14.1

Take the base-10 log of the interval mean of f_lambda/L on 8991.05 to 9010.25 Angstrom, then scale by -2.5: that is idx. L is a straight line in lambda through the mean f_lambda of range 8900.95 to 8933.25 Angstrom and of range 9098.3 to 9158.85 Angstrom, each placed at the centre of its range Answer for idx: -0.08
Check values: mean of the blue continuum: 12.9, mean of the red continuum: 13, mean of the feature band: 14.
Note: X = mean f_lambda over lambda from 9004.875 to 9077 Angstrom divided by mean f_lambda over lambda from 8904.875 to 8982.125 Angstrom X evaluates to 1.1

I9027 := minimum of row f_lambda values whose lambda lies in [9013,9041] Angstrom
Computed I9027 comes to 12.5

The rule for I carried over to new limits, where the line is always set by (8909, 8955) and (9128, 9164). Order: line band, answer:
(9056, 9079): -0.13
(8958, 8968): 0.02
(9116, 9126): -0.06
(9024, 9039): -0.14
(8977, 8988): -0.14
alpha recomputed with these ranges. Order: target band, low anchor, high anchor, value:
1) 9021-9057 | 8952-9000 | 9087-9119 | -0.02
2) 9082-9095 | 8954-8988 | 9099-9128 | -0.10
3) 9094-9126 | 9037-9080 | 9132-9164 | -0.06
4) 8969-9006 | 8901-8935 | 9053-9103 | -0.04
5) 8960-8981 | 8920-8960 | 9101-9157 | -0.07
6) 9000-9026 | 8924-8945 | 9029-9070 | 0.00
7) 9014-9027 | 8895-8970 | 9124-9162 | -0.07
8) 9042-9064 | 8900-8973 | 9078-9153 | -0.10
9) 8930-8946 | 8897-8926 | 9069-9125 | 0.03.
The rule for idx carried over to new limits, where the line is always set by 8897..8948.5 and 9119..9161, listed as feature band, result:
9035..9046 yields -0.14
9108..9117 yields -0.13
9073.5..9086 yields -0.15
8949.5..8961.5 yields 0.03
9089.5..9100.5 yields -0.22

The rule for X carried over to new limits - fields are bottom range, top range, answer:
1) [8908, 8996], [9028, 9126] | 1.08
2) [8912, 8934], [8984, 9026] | 1.10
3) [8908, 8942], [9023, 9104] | 1.12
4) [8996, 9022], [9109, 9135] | 0.95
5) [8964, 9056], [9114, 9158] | 0.91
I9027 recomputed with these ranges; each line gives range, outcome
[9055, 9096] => 13.3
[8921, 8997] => 8.51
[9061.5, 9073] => 13.4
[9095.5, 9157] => 11.7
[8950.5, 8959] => 12.6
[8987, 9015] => 12.4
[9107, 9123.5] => 12.2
